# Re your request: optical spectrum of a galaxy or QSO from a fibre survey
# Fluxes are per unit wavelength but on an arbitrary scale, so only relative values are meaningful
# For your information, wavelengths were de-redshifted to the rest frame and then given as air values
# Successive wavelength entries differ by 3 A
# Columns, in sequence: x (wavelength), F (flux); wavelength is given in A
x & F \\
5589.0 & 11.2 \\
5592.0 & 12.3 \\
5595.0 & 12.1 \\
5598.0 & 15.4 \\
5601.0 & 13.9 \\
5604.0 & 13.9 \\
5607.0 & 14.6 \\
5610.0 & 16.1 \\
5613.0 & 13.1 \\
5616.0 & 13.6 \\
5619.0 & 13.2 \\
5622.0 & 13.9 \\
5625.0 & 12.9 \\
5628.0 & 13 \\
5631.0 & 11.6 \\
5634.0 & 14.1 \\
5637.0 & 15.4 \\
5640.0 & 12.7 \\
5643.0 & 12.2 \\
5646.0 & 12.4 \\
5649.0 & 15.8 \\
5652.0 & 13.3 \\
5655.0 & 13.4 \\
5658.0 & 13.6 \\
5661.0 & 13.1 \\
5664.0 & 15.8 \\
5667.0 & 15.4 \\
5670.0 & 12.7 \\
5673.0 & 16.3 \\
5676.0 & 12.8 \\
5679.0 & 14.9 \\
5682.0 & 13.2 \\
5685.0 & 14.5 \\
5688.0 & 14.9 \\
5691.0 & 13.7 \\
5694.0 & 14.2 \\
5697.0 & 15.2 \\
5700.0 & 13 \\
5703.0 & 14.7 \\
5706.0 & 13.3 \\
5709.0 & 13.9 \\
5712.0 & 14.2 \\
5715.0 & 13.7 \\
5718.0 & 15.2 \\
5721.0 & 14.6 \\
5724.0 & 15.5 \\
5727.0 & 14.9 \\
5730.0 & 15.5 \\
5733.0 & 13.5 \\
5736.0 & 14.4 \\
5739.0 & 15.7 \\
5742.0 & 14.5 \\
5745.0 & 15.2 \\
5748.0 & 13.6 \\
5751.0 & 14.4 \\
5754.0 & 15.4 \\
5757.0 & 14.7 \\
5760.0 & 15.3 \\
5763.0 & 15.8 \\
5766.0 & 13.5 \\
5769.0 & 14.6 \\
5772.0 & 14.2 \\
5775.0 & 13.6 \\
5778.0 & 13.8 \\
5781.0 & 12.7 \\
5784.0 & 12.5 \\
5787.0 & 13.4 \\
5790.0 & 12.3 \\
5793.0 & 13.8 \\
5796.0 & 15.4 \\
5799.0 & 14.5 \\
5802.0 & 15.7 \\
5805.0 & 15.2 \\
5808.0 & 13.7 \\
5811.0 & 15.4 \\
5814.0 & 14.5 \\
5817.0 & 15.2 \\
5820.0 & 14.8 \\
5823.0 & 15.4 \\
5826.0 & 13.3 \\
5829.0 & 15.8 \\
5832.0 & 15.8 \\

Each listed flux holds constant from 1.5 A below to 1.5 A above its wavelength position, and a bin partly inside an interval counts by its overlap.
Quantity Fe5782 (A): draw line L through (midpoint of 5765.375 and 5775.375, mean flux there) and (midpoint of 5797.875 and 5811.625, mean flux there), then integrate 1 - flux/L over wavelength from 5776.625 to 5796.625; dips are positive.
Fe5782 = 1.6 A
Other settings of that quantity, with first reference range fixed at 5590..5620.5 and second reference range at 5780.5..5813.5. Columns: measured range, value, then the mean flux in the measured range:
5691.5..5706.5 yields -0.2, 14.1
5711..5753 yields -2.0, 14.6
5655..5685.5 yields -0.6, 14.2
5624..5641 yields 0.6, 13.3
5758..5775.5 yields -0.6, 14.6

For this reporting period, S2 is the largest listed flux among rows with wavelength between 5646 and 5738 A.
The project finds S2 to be 16.3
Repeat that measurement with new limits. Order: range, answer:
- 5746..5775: 15.8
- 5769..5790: 14.6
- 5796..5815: 15.7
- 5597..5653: 16.1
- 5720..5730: 15.5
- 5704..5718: 15.2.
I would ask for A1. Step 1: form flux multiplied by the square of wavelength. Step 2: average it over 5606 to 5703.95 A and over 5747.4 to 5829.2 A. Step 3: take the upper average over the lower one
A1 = 1.08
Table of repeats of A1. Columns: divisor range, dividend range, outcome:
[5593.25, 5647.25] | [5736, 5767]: 1.14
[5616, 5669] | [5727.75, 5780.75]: 1.11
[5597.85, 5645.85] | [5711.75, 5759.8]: 1.12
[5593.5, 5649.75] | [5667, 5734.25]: 1.08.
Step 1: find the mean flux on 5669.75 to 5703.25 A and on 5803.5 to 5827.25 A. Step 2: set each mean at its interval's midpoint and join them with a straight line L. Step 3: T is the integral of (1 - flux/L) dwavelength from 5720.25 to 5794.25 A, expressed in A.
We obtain 0.9 A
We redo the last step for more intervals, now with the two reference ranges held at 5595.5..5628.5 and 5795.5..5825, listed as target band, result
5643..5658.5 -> 0.6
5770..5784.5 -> 1.3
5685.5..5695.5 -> 0.0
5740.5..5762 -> -0.2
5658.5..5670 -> -0.2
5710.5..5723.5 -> 0.0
